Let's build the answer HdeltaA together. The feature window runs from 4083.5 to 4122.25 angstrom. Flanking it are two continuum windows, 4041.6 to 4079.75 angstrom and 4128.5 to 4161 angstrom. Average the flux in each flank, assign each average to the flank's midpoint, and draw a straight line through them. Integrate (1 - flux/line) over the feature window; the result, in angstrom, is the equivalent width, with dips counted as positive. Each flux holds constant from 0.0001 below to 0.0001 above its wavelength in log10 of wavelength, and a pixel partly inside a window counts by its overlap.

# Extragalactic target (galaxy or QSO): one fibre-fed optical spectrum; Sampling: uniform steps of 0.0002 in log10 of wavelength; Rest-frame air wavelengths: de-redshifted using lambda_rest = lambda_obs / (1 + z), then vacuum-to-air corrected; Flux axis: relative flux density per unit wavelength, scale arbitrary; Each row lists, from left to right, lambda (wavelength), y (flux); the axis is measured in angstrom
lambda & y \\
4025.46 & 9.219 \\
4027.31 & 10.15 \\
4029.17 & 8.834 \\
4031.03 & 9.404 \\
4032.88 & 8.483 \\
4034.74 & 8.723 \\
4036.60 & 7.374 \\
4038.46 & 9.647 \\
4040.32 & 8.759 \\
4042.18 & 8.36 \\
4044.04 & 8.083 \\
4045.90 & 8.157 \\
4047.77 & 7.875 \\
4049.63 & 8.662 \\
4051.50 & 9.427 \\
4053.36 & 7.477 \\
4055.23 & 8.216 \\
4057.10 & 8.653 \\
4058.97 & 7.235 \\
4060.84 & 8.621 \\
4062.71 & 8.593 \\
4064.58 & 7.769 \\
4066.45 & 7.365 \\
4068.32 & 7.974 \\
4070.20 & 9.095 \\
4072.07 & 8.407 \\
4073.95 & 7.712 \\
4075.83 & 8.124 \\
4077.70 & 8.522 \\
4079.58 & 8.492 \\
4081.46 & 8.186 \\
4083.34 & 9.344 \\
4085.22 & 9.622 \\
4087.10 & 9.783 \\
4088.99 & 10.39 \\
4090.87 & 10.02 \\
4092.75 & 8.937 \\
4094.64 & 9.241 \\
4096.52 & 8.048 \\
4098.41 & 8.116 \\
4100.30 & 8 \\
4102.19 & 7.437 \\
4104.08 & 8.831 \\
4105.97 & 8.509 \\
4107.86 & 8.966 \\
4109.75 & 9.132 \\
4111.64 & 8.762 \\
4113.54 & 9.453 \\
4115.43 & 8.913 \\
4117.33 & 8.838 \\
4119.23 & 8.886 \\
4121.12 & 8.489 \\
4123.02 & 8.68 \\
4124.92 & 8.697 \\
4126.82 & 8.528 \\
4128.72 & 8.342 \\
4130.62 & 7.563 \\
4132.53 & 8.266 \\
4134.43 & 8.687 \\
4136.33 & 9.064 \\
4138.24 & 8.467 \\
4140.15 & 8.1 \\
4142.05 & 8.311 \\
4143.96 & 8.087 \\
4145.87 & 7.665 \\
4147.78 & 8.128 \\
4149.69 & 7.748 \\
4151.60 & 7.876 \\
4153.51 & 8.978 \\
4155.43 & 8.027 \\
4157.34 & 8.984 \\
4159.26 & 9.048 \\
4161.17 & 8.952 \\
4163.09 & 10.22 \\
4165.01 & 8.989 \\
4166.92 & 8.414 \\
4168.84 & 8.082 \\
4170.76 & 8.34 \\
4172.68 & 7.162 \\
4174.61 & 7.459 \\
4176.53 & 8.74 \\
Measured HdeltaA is -3.0 angstrom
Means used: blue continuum 8.22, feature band 8.93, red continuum 8.33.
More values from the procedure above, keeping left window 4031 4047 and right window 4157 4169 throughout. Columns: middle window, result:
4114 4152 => 2.1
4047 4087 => 1.1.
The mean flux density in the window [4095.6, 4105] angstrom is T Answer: 8.08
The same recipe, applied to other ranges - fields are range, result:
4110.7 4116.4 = 9.03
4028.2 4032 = 9.12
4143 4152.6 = 7.91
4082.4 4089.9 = 9.78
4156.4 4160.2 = 9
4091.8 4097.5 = 8.74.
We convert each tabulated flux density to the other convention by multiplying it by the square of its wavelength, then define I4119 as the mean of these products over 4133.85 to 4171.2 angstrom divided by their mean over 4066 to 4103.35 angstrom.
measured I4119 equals 1.02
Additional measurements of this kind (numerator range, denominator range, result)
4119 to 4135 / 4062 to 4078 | 1.06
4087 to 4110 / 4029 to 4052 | 1.06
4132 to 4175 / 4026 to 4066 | 1.04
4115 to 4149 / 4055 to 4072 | 1.06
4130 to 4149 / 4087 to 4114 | 0.95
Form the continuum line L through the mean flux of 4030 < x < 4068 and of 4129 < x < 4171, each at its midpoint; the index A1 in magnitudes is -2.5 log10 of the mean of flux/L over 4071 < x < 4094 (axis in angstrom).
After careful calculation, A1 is -0.07 mag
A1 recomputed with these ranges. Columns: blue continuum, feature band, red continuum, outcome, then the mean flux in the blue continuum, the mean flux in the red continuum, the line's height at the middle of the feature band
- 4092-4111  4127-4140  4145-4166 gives 0.02 mag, 8.52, 8.61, 8.57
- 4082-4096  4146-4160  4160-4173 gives 0.06 mag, 9.53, 8.68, 8.83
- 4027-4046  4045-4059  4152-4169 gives 0.06 mag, 8.7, 8.86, 8.72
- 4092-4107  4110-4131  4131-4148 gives -0.05 mag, 8.38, 8.29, 8.33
